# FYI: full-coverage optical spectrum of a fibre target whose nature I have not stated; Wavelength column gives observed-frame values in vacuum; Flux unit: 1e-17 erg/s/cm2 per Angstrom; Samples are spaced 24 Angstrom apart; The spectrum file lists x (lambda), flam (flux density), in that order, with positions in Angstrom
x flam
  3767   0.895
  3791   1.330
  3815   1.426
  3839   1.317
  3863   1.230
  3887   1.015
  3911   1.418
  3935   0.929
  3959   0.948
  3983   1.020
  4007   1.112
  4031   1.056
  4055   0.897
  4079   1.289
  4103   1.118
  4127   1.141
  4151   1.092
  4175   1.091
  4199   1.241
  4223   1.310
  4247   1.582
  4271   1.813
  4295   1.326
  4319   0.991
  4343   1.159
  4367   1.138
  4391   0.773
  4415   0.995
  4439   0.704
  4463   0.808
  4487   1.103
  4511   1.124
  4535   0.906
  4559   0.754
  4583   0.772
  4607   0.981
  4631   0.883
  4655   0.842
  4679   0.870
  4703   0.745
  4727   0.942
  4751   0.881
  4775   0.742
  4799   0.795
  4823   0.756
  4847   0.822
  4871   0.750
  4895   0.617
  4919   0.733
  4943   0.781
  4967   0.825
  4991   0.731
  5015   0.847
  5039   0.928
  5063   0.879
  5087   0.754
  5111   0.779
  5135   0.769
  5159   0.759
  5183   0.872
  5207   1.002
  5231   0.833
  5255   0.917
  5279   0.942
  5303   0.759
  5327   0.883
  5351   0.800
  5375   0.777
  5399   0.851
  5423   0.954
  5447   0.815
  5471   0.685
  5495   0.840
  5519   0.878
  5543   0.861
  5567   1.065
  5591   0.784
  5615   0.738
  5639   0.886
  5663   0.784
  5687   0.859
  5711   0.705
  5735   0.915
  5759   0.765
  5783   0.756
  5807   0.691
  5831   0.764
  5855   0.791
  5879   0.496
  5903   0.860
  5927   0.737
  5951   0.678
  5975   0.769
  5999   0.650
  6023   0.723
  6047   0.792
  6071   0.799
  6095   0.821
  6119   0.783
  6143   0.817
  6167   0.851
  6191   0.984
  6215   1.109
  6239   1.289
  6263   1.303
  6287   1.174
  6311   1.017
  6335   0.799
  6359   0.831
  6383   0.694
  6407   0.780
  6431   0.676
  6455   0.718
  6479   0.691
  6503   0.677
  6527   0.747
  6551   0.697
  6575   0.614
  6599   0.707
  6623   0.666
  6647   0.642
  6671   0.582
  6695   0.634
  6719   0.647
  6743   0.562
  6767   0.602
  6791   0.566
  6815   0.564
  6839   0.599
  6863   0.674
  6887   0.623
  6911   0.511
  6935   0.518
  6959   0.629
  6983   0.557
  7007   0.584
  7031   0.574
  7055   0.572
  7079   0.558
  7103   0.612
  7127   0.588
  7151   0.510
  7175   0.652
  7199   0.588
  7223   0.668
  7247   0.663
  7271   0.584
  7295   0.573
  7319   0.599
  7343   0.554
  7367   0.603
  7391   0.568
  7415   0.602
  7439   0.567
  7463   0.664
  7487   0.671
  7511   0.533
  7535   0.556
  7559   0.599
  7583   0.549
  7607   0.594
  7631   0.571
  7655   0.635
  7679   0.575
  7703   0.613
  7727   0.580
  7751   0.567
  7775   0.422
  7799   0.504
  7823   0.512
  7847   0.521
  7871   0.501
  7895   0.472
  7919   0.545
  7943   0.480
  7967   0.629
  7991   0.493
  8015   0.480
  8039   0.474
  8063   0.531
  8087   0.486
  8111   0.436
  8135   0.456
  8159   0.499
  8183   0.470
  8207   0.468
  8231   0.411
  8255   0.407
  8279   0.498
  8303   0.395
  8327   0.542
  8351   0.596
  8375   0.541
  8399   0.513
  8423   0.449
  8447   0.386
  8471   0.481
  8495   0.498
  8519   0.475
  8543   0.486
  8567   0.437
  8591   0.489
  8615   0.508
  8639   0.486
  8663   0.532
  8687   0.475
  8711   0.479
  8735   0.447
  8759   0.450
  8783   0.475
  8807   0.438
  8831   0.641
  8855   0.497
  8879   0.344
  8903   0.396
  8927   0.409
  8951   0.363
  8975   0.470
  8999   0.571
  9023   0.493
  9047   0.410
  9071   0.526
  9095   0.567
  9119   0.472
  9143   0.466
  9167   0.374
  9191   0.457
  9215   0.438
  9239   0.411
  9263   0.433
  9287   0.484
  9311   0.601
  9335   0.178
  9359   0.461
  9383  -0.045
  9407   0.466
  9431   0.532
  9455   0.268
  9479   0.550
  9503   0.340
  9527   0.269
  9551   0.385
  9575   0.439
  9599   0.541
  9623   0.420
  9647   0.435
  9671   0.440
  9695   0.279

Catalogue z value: 1.24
